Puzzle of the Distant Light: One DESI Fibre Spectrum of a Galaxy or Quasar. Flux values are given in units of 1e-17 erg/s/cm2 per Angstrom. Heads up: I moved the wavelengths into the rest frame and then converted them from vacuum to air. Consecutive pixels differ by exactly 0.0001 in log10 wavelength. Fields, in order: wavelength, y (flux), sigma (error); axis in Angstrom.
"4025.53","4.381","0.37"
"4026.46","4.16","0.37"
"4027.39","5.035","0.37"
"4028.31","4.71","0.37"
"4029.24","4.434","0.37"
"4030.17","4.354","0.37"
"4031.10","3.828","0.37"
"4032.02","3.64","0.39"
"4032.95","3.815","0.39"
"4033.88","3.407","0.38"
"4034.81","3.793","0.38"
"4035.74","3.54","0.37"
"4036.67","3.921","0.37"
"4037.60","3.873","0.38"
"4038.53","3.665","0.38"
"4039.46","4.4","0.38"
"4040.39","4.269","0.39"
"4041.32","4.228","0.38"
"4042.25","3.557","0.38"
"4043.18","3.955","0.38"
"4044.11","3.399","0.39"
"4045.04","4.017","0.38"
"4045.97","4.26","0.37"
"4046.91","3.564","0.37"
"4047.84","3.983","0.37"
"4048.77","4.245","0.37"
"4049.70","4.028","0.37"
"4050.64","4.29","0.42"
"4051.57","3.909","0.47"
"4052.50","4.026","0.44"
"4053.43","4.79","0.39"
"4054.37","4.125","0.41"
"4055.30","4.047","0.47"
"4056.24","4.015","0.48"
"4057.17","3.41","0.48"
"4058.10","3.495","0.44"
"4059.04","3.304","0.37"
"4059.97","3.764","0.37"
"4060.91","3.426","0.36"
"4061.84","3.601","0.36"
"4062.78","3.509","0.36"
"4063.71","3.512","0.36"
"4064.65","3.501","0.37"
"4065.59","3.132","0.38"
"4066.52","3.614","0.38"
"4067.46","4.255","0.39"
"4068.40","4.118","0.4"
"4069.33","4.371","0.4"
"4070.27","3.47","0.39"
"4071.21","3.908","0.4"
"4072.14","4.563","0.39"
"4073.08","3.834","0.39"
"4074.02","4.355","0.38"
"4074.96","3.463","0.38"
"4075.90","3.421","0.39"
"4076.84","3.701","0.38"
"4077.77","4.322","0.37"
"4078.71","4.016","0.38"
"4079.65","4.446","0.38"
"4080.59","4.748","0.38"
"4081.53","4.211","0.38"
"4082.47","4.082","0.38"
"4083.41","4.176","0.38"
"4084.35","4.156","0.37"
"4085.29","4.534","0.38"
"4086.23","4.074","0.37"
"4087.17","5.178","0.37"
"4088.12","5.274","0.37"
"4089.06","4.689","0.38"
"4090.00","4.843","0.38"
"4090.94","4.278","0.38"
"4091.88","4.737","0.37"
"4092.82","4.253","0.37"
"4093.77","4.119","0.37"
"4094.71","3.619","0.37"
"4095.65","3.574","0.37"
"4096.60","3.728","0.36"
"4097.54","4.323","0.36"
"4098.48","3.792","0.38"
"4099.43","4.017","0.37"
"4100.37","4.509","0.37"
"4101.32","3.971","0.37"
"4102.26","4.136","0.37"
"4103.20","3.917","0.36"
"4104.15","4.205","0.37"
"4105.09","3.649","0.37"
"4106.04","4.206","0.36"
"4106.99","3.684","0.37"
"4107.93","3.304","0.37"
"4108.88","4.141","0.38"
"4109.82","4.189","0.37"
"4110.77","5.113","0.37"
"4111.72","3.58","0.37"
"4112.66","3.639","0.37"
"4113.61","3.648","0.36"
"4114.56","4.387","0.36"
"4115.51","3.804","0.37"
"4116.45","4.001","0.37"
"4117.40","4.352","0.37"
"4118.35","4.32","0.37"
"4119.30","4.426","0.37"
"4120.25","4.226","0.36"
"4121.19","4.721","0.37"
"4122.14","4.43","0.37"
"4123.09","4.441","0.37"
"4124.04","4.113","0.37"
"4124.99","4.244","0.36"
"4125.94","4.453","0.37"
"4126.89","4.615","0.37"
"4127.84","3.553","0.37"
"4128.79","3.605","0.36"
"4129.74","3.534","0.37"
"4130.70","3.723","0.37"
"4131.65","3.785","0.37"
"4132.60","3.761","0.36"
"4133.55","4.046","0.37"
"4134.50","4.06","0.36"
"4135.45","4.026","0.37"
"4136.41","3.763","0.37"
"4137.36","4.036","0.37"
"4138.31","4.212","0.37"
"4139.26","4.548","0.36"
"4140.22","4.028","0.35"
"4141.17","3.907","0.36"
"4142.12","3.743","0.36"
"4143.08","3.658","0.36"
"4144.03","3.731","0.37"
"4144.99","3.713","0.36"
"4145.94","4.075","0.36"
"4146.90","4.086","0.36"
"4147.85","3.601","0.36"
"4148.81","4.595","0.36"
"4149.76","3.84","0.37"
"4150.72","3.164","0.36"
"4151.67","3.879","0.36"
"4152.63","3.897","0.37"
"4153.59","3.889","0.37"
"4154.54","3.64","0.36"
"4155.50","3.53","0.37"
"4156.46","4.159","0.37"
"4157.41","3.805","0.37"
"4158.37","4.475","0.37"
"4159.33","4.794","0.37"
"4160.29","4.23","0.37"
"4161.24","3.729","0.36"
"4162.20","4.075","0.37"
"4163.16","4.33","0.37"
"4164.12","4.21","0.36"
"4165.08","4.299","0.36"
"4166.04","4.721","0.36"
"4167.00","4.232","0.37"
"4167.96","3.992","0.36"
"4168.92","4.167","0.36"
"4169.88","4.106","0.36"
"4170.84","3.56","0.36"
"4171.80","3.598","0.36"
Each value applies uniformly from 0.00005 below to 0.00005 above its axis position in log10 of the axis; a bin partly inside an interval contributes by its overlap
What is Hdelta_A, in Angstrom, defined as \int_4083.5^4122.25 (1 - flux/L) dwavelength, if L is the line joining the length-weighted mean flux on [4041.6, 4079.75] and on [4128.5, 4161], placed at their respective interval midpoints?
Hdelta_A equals -2.9 Angstrom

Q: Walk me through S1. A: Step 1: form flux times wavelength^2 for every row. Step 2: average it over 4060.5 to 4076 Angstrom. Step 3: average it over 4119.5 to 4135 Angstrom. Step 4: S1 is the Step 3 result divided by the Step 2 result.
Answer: 1.11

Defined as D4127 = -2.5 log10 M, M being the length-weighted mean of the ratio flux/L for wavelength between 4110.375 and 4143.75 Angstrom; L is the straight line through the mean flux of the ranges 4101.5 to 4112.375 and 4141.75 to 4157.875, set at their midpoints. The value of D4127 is -0.04 mag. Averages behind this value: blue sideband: 4.01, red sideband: 3.82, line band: 4.07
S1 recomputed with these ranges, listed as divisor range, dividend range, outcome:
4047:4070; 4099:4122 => 1.09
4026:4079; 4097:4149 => 1.07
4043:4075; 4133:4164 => 1.07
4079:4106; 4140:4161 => 0.95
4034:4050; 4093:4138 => 1.07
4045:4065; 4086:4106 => 1.12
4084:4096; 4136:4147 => 0.92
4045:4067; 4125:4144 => 1.08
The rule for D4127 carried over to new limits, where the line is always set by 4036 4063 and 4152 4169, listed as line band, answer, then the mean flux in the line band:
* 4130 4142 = 0.025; 3.98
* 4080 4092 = -0.143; 4.53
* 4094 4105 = 0.006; 3.98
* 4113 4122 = -0.047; 4.21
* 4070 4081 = -0.021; 4.03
